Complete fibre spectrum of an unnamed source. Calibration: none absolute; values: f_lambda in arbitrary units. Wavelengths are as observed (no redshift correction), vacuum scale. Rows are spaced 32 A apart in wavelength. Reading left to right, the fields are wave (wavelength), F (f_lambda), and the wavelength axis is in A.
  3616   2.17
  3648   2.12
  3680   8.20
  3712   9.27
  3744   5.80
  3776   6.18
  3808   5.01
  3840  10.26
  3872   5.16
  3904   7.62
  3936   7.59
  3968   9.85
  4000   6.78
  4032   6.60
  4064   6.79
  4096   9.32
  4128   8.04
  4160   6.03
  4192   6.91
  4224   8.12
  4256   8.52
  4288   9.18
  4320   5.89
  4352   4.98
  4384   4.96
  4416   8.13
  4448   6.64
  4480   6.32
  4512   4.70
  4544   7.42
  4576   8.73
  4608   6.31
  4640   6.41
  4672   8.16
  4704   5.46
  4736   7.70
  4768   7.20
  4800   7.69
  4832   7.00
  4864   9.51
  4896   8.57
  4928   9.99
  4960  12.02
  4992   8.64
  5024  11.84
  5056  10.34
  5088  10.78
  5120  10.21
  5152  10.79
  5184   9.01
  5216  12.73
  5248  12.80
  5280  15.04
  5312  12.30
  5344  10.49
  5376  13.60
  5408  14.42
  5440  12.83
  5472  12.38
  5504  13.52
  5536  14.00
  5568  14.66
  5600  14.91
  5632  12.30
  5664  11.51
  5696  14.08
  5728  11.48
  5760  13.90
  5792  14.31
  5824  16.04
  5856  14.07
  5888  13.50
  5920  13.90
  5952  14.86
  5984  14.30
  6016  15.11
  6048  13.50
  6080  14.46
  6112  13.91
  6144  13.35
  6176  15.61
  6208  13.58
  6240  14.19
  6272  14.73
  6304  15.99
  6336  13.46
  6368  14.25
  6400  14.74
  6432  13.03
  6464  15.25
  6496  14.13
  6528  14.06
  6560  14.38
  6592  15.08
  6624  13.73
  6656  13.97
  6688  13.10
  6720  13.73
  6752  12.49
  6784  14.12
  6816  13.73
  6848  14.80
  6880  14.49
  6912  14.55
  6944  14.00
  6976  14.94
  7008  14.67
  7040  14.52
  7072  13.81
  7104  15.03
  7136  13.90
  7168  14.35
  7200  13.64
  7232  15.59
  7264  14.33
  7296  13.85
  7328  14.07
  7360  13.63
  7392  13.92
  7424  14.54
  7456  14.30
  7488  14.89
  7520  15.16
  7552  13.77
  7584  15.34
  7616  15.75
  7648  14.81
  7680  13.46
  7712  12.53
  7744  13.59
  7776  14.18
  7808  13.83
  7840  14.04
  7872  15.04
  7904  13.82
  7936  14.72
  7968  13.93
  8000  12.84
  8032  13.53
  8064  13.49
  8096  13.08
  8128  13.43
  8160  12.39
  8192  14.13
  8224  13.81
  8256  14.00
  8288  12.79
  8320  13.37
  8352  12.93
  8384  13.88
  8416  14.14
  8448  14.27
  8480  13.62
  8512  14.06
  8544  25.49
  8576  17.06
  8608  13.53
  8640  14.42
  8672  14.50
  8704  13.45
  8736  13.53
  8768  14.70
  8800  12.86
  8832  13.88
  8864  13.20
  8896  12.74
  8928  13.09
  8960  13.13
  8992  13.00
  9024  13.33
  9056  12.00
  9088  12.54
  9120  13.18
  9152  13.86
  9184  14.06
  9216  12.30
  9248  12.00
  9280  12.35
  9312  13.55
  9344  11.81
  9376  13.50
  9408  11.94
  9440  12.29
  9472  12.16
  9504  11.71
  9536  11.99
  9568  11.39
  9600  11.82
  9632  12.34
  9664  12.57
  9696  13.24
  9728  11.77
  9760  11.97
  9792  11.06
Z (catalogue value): 0.30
